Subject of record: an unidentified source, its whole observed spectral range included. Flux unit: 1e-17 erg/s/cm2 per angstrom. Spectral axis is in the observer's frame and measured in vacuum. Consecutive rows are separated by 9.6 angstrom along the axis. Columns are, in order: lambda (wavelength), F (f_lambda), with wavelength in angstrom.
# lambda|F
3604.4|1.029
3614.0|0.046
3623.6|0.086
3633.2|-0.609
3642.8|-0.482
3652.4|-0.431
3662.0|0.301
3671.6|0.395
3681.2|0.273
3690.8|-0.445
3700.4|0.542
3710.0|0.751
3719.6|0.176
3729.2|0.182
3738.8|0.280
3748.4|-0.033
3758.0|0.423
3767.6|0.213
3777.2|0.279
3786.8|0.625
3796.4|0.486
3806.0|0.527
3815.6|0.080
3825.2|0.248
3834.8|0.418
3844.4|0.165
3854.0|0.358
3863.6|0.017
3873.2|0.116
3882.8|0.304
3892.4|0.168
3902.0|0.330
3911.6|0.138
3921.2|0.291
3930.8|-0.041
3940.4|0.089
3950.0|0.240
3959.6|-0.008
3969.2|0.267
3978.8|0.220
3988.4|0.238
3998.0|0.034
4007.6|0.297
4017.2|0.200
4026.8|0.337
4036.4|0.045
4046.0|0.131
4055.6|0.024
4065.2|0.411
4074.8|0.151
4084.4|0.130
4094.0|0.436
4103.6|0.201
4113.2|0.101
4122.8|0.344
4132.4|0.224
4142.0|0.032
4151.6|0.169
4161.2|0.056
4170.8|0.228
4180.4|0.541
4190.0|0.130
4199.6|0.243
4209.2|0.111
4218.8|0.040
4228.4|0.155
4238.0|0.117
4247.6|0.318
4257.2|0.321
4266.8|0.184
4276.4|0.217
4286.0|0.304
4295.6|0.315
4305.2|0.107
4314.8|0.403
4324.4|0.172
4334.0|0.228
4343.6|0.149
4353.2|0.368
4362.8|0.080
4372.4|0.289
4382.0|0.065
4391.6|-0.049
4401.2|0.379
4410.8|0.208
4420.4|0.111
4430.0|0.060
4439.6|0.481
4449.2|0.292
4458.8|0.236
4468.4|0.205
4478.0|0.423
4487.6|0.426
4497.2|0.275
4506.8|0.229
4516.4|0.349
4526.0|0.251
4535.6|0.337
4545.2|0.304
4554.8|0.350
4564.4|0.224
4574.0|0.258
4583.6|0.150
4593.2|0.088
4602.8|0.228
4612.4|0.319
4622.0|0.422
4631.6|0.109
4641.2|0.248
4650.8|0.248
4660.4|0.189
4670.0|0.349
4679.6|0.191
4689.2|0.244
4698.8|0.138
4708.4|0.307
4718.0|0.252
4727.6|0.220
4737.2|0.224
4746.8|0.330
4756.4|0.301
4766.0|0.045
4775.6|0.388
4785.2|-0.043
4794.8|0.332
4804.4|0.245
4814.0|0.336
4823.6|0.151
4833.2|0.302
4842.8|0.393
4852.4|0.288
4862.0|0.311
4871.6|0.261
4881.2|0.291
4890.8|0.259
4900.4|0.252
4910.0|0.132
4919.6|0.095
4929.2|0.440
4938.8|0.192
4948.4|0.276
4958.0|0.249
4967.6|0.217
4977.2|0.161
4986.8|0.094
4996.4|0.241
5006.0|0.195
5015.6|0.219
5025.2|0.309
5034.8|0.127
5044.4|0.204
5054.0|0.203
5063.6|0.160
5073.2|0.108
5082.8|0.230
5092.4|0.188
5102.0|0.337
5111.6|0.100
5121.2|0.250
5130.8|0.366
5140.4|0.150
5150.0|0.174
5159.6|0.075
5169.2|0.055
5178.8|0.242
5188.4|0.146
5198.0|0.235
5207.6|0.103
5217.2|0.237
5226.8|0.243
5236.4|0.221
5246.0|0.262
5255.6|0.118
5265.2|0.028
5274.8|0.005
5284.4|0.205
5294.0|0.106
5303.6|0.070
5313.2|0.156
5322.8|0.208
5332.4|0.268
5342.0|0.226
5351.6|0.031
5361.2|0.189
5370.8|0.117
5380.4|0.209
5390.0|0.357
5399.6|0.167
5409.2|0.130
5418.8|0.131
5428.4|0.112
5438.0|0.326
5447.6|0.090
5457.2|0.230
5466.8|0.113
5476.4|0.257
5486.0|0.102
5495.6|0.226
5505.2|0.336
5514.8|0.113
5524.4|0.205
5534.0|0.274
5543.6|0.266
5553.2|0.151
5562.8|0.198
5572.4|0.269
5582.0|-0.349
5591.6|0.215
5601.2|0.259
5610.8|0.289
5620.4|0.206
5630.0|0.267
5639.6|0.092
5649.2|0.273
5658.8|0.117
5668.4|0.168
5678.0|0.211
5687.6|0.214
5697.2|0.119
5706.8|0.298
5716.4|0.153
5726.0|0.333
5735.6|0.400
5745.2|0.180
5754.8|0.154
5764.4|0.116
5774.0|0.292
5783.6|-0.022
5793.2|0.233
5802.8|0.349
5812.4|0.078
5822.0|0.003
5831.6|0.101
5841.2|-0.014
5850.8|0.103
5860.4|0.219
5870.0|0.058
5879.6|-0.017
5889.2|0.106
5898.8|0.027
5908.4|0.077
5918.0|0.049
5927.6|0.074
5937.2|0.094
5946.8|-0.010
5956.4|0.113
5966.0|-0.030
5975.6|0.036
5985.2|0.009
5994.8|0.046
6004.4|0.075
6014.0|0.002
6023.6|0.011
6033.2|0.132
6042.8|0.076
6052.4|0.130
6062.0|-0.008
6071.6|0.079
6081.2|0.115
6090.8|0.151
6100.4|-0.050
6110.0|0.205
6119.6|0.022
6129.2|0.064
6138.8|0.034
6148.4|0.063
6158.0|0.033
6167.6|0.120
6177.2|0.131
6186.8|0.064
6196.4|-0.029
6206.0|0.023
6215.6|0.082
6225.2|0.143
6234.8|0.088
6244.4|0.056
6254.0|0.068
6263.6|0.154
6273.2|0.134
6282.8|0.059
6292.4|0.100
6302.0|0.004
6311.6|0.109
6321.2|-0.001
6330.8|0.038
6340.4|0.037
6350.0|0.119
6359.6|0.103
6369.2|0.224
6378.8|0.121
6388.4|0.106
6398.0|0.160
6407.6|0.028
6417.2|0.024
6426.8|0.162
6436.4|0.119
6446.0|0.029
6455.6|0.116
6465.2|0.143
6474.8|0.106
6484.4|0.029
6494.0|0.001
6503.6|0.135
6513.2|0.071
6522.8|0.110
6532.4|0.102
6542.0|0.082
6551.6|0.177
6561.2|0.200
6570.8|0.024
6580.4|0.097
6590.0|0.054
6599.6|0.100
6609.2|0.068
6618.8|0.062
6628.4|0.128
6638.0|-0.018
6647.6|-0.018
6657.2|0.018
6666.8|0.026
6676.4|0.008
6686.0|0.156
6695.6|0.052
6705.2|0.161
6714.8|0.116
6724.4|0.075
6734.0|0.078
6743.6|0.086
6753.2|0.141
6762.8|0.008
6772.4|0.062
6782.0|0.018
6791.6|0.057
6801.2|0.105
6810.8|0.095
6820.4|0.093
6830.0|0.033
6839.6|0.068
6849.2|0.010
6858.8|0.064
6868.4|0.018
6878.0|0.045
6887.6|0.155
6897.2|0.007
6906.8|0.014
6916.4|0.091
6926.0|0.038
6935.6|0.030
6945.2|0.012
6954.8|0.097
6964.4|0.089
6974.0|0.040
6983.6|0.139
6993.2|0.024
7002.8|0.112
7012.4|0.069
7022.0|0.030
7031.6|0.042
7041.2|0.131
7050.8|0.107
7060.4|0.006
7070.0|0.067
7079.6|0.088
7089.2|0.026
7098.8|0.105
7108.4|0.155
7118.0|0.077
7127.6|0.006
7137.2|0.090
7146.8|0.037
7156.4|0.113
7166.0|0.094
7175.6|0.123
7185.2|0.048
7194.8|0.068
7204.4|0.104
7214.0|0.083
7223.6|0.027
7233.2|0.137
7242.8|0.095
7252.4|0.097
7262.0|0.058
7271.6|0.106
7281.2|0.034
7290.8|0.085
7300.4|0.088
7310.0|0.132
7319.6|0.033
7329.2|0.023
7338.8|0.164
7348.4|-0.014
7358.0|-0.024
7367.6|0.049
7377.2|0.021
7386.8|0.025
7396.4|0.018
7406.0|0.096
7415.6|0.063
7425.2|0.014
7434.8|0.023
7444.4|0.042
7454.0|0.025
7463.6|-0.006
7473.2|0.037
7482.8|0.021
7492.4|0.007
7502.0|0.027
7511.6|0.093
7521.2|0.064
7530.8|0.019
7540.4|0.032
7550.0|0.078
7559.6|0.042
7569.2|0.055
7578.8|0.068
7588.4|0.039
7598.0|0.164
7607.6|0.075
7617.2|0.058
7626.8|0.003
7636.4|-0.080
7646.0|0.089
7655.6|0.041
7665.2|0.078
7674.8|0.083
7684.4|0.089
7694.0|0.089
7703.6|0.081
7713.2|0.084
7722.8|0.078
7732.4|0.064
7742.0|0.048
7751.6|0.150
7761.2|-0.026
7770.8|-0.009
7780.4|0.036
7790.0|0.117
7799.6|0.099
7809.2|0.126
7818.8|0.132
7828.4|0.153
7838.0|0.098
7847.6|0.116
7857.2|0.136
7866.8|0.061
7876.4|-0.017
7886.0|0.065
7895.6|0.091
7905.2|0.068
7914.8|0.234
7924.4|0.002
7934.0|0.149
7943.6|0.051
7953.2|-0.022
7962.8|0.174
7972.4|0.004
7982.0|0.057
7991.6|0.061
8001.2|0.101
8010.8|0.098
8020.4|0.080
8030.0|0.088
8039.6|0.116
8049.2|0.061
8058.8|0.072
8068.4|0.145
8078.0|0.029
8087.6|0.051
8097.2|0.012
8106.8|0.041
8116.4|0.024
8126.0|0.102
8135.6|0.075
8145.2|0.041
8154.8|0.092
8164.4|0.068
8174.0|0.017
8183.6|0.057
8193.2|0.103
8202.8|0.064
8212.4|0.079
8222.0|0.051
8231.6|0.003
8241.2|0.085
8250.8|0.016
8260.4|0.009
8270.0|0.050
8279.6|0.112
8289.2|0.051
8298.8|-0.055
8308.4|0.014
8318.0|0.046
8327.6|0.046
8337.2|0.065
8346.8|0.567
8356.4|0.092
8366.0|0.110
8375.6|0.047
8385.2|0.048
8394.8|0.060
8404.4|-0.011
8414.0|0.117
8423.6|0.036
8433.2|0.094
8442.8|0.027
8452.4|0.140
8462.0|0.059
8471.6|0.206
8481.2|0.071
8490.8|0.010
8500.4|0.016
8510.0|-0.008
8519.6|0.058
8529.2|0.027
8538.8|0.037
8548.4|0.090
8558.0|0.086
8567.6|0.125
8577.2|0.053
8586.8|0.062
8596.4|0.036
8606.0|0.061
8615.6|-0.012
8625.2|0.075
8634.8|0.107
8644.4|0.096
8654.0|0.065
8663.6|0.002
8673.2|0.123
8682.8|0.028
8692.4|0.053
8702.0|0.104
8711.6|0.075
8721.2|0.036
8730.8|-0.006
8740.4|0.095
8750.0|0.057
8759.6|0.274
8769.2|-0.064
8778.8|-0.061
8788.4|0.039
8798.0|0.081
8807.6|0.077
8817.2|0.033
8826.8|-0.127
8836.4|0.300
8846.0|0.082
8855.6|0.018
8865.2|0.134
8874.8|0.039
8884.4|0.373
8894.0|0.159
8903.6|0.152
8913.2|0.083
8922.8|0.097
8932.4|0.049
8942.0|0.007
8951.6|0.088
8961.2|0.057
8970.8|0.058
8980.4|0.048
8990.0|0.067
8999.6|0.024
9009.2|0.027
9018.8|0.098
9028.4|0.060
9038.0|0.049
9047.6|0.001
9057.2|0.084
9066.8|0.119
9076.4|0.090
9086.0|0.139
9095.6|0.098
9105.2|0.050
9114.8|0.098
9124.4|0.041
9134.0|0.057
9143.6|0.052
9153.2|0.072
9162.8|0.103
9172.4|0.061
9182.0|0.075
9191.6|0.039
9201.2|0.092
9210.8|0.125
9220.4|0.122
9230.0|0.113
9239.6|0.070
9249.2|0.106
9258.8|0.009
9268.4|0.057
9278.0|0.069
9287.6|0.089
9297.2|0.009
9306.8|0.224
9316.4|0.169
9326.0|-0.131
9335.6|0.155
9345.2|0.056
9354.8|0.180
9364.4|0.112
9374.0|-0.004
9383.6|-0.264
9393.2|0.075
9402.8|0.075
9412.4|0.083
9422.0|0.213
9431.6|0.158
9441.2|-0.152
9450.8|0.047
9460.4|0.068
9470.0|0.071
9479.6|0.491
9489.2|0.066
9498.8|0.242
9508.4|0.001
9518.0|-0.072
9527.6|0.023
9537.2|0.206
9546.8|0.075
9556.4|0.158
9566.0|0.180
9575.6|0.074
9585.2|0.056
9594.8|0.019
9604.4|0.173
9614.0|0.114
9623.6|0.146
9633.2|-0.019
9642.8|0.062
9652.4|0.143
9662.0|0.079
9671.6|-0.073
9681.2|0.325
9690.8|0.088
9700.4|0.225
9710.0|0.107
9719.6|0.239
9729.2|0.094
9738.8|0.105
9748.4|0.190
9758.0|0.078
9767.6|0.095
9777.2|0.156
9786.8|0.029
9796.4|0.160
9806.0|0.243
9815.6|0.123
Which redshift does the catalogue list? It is 1.047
